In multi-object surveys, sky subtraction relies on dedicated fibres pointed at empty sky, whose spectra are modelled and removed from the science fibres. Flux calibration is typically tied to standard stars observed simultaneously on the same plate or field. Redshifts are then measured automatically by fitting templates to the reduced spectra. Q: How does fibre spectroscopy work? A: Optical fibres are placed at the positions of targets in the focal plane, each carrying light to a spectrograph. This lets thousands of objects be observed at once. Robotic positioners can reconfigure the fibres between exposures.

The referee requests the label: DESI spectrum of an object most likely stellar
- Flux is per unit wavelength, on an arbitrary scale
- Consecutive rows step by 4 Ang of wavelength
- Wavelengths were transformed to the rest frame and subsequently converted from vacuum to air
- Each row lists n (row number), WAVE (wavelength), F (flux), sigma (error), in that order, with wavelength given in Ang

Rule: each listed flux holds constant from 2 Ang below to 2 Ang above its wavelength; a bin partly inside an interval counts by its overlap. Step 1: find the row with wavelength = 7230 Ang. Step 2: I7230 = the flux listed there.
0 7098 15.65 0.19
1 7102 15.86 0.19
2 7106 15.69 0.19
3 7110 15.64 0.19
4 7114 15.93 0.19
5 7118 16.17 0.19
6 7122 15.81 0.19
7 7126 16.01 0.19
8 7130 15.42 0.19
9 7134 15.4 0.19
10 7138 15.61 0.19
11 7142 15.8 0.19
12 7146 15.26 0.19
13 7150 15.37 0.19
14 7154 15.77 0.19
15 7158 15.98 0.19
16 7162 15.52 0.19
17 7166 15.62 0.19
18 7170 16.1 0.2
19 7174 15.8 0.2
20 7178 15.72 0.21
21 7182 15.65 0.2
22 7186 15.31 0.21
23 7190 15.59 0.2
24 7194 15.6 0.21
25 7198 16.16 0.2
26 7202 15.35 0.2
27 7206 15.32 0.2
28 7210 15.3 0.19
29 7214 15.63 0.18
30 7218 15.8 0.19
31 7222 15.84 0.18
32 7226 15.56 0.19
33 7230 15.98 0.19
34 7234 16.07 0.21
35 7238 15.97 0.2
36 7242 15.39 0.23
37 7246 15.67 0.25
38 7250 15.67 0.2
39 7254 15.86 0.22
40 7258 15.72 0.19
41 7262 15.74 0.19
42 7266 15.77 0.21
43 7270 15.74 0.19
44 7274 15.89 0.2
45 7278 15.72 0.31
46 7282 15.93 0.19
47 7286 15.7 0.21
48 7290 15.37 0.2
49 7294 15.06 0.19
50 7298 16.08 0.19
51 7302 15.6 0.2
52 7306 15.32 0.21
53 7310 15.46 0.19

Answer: 15.98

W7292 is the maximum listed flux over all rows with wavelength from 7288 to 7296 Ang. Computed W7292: 15.37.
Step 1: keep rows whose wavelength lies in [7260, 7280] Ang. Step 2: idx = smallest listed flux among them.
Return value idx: 15.72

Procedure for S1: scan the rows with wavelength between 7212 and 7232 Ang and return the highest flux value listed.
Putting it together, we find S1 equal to 15.98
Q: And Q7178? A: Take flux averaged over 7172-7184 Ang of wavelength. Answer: 15.7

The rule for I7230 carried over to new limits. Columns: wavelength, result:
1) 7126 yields 16.01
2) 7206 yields 15.32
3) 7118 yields 16.17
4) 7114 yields 15.93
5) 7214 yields 15.63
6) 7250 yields 15.67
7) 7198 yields 16.16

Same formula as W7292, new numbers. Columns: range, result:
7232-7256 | 16.07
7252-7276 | 15.89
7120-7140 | 16.01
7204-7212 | 15.32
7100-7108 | 15.86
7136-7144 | 15.8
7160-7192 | 16.1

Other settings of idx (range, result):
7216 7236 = 15.56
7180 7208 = 15.31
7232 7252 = 15.39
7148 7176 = 15.37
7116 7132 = 15.42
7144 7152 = 15.26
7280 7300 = 15.06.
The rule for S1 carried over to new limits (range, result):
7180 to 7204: 16.16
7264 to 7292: 15.93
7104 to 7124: 16.17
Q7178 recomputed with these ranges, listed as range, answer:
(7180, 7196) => 15.5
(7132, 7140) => 15.5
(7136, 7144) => 15.7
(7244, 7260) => 15.7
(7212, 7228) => 15.7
